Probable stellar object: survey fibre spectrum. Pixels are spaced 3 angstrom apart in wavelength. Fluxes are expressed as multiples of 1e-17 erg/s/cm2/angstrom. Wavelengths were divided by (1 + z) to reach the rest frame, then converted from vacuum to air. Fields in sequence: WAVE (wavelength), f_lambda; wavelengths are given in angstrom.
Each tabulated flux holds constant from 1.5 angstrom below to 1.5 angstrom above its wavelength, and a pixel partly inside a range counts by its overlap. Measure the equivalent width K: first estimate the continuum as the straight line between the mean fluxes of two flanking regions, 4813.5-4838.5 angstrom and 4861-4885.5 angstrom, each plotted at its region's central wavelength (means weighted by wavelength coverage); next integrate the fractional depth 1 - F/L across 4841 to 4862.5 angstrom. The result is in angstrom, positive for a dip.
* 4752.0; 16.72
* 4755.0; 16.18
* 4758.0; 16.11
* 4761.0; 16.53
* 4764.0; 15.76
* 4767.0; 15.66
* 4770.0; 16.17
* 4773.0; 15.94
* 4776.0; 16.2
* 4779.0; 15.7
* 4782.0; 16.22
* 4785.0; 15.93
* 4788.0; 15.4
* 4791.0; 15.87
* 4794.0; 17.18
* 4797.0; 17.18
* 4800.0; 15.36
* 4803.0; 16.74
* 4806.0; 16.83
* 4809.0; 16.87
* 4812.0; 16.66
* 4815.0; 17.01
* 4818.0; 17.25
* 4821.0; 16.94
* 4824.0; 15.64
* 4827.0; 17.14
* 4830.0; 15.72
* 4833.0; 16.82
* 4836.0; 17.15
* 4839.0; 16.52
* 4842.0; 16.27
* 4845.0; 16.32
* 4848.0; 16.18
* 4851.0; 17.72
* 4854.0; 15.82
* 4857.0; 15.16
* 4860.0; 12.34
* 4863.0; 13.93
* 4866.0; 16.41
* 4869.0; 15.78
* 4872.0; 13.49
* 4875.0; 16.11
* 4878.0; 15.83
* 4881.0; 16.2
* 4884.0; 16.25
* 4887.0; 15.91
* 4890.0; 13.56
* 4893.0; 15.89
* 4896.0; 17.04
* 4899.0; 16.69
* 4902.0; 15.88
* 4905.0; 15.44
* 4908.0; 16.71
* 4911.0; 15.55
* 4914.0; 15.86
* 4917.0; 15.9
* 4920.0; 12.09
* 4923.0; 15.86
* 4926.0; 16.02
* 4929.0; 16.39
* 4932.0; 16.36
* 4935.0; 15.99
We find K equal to 0.6 angstrom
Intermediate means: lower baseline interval 16.7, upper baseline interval 15.4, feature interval 15.6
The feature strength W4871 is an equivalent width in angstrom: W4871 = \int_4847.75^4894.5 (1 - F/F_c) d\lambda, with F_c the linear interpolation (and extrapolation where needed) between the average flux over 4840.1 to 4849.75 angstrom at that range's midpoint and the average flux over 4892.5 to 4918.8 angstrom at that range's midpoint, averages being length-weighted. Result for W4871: 2.3 angstrom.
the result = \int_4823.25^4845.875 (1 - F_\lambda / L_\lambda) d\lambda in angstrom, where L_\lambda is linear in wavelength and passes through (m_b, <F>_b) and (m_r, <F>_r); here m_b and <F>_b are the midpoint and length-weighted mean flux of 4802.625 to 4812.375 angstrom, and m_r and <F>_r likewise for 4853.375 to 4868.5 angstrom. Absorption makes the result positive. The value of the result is -1.0 angstrom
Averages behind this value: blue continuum 16.8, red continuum 14.7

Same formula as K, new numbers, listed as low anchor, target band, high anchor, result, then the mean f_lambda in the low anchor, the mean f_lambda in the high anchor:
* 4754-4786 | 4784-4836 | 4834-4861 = -1.6 angstrom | 16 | 16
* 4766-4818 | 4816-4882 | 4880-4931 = 0.3 angstrom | 16.3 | 15.7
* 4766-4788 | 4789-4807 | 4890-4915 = -0.6 angstrom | 15.9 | 16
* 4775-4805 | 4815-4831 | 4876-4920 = -0.5 angstrom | 16.2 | 15.8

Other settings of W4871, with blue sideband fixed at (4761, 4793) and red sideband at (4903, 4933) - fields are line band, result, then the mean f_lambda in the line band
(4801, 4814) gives -0.7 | 16.7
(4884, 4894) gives 0.3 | 15.3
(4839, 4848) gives -0.3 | 16.3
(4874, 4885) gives -0.3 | 16.1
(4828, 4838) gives -0.5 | 16.6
